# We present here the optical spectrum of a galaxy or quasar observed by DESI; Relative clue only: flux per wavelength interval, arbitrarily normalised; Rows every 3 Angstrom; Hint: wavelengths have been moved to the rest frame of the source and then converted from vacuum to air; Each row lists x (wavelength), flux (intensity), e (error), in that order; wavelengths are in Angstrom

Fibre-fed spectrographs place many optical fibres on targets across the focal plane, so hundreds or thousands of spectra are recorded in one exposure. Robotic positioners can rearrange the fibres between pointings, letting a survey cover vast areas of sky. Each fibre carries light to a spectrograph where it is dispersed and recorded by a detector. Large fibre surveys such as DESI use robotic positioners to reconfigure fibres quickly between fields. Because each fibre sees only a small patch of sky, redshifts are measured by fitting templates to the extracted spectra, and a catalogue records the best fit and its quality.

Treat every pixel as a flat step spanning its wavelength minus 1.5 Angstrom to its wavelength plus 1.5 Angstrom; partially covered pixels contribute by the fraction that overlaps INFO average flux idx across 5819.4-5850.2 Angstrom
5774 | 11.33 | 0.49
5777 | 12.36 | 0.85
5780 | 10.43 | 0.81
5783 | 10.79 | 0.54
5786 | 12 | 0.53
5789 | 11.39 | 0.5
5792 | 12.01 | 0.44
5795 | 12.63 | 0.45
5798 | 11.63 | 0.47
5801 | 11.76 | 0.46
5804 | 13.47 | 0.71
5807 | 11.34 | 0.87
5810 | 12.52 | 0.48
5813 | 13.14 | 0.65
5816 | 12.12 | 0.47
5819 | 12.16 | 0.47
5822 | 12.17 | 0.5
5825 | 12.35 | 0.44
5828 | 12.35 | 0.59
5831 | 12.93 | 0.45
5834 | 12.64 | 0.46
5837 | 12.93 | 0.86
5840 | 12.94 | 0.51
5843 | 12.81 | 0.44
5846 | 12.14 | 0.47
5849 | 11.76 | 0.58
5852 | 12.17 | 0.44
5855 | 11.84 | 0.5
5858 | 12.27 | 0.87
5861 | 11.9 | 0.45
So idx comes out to 12.5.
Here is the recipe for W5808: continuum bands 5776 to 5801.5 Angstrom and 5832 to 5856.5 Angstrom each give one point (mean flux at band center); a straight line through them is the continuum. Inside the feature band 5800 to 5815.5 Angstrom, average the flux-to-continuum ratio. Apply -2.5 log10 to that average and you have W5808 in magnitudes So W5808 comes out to -0.05 mag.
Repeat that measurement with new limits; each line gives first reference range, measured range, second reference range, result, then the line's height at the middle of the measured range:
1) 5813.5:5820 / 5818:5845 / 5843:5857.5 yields -0.03 mag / 12.2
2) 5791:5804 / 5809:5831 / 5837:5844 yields 0.01 mag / 12.6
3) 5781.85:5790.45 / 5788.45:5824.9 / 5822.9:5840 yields -0.02 mag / 12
